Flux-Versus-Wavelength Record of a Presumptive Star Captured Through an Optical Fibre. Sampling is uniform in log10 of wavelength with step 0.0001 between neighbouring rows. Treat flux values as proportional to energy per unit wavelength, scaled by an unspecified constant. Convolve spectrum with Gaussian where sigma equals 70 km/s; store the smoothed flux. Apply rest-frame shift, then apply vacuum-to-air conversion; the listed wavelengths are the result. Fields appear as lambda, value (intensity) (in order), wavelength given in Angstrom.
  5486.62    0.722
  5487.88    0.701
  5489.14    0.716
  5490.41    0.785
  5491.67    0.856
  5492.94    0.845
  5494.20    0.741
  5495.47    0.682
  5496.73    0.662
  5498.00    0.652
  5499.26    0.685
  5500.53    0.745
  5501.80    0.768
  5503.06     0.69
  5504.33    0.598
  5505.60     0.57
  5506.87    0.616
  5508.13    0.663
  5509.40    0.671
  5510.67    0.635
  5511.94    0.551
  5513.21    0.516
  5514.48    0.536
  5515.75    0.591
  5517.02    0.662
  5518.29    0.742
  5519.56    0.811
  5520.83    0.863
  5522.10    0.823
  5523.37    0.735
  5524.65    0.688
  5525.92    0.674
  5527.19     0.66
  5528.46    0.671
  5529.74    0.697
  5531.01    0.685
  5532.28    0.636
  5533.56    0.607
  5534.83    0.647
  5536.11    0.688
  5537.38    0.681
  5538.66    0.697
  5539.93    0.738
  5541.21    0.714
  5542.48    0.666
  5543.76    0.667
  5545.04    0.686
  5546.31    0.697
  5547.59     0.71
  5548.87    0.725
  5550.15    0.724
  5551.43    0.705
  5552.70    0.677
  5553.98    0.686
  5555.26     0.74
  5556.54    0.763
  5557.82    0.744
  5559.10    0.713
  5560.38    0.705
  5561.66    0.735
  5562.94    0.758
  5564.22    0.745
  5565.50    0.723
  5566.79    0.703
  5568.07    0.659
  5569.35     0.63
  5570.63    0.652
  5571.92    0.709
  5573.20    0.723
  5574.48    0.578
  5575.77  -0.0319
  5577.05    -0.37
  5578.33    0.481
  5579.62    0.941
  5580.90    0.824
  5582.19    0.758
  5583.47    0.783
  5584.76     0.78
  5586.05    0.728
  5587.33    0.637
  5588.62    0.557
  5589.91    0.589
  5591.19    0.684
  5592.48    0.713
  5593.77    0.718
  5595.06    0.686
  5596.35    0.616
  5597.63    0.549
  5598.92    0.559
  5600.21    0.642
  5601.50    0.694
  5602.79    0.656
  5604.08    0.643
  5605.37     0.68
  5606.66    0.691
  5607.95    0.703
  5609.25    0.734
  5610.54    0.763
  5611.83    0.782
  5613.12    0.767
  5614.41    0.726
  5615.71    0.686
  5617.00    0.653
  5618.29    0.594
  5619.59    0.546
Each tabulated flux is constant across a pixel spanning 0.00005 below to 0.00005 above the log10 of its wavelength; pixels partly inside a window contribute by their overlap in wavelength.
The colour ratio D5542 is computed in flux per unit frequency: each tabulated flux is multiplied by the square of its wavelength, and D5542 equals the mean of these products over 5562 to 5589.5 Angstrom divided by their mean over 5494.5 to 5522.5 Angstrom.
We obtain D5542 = 0.9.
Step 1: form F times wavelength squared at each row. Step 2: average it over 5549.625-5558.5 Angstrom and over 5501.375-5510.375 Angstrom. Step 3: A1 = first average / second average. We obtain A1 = 1.13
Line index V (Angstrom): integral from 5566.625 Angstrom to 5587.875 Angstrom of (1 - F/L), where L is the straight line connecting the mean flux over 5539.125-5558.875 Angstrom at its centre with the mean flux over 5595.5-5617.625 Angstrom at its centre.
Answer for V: 3.0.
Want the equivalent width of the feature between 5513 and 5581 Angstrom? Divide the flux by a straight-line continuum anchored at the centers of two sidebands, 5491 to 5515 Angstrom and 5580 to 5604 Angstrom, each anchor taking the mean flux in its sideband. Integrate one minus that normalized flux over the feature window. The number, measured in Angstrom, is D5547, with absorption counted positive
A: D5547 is 1.0 Angstrom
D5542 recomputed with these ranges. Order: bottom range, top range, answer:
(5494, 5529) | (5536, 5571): 1.06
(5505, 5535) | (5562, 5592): 0.95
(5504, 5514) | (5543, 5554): 1.18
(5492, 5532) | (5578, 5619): 1.04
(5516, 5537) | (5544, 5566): 1.03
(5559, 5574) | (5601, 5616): 1.03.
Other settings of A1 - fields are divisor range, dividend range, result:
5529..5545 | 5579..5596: 1.08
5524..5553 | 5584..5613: 1.01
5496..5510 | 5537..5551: 1.07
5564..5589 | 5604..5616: 1.20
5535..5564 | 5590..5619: 0.97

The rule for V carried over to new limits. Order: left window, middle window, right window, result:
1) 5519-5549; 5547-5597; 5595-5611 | 1.7 Angstrom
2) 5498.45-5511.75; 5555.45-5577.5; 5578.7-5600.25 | 2.4 Angstrom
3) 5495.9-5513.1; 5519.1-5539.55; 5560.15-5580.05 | -2.6 Angstrom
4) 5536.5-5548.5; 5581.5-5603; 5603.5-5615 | 1.4 Angstrom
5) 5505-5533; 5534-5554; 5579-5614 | -0.5 Angstrom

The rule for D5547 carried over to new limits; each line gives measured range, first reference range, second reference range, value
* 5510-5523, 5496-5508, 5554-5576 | -0.13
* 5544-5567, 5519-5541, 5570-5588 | -2.72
